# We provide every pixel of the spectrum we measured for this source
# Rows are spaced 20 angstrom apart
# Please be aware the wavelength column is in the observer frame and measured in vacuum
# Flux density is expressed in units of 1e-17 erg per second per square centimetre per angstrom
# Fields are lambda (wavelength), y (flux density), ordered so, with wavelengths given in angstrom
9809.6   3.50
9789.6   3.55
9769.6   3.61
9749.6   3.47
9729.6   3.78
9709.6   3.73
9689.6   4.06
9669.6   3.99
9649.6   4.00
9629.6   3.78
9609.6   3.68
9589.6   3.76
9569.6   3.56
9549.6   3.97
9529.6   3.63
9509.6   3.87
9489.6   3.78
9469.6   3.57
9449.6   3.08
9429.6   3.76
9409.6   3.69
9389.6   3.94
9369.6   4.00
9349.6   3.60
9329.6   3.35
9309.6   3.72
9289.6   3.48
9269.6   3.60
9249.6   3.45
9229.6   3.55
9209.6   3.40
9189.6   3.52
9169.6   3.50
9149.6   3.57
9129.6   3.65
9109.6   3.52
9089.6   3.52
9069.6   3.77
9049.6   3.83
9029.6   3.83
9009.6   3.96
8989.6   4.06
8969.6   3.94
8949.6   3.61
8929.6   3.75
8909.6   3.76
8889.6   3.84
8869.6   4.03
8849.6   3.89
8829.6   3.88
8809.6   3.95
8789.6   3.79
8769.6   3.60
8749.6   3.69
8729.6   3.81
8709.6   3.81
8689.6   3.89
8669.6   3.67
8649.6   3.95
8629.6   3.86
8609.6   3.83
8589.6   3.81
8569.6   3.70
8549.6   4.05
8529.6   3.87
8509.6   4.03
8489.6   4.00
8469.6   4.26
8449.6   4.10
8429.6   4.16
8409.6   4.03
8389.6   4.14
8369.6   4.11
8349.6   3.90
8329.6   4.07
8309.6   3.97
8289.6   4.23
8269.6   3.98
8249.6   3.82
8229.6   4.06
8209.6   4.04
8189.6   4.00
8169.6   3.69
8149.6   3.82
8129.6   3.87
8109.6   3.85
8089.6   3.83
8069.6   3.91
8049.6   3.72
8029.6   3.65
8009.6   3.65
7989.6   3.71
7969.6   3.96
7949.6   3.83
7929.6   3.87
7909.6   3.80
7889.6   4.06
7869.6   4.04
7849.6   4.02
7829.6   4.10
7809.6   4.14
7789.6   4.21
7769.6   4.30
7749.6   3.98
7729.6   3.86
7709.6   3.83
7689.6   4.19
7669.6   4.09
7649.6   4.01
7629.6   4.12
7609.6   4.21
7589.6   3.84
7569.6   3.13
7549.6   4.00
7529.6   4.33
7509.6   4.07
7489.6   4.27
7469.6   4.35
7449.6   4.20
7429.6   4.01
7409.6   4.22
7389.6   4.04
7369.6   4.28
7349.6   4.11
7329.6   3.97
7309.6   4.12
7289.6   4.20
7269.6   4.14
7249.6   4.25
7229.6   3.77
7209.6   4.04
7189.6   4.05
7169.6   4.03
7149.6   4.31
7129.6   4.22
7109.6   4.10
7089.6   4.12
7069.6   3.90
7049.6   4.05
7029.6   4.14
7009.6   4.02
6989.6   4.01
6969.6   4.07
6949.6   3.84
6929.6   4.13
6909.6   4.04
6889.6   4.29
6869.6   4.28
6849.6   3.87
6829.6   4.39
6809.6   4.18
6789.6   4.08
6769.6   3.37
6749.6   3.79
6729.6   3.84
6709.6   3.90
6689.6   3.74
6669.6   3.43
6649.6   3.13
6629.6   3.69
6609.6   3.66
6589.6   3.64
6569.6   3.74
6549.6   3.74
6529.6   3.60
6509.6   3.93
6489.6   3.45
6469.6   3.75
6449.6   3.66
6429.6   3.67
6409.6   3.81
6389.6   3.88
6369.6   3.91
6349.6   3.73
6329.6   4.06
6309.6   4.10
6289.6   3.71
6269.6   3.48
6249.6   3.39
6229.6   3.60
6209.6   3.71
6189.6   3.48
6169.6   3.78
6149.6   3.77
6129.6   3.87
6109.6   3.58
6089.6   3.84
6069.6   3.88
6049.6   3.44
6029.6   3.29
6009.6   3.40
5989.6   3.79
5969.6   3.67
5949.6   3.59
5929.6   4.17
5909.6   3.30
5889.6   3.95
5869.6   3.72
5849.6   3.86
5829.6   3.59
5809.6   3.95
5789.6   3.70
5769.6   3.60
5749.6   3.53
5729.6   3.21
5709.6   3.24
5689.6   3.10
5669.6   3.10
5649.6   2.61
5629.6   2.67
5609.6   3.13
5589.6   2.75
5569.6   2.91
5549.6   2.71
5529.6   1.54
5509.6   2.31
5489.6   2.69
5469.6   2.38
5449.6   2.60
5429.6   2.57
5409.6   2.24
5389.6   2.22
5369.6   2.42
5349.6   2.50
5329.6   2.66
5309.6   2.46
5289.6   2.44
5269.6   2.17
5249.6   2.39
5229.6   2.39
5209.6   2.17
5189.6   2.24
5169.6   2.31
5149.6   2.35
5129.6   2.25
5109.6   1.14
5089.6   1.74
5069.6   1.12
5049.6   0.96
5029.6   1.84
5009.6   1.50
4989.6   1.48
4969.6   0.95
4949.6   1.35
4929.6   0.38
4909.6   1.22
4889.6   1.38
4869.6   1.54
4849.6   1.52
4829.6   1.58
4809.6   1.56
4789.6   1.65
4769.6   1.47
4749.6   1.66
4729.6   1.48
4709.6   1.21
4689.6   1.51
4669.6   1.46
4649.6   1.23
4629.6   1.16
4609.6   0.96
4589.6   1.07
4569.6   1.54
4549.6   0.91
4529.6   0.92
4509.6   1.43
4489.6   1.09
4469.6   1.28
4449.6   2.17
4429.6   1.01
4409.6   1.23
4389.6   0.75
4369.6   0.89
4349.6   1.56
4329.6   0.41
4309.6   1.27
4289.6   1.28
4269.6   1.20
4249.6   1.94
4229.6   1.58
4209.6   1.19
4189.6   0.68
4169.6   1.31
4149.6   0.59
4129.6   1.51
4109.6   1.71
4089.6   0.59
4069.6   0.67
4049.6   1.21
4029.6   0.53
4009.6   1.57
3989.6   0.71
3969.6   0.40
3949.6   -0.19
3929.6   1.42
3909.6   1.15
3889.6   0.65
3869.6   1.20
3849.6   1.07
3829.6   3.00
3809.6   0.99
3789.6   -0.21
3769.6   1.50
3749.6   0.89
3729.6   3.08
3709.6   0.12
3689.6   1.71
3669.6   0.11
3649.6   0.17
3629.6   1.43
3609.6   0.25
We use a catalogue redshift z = 0.285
